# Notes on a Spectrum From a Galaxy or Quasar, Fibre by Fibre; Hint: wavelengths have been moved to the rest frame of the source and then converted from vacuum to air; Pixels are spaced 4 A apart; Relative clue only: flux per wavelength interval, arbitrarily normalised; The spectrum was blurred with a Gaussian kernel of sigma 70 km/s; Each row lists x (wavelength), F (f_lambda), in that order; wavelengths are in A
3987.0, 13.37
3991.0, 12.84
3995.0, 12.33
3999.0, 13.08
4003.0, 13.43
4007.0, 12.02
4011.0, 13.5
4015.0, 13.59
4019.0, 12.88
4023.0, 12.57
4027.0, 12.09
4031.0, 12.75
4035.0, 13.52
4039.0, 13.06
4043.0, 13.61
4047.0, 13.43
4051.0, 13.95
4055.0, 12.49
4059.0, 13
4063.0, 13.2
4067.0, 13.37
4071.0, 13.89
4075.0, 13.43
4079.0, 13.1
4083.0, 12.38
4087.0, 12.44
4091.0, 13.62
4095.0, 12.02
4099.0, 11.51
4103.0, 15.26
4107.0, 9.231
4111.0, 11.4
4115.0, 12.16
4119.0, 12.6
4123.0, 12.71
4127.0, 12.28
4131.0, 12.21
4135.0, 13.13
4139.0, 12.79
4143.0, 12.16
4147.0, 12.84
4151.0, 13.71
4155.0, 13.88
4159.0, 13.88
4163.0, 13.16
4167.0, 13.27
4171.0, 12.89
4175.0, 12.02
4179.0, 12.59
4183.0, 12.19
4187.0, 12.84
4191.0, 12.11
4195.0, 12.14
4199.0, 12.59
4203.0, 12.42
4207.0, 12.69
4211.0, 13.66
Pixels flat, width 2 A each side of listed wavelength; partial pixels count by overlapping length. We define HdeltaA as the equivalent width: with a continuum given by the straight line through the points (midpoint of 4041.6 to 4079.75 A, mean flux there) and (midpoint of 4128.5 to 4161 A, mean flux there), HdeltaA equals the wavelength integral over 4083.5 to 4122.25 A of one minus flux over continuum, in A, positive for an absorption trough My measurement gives 2.8 A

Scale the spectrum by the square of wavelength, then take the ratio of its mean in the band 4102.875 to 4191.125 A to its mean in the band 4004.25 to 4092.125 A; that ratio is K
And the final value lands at 1.01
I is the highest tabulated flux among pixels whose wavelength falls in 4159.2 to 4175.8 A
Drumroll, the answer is 13.27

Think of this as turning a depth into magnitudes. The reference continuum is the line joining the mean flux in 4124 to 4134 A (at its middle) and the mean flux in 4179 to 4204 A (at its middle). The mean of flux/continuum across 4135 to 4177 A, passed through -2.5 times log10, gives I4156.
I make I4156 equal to -0.06 mag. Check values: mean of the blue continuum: 12.4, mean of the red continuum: 12.4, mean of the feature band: 13.1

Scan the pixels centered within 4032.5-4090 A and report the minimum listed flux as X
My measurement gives 12.38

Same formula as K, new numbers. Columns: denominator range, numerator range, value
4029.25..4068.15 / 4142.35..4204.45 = 1.03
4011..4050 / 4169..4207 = 1.02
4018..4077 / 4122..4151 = 1.01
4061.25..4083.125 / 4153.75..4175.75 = 1.04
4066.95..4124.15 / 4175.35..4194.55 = 1.03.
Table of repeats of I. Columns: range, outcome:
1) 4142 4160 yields 13.88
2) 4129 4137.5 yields 13.13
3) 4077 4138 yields 15.26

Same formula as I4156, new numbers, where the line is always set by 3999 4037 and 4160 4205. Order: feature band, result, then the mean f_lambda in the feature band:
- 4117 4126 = 0.01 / 12.6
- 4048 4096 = -0.02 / 13.1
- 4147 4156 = -0.08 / 13.6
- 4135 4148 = 0.00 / 12.7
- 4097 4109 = 0.07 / 12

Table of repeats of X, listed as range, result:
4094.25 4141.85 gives 9.231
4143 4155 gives 12.16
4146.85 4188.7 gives 12.02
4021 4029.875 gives 12.09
